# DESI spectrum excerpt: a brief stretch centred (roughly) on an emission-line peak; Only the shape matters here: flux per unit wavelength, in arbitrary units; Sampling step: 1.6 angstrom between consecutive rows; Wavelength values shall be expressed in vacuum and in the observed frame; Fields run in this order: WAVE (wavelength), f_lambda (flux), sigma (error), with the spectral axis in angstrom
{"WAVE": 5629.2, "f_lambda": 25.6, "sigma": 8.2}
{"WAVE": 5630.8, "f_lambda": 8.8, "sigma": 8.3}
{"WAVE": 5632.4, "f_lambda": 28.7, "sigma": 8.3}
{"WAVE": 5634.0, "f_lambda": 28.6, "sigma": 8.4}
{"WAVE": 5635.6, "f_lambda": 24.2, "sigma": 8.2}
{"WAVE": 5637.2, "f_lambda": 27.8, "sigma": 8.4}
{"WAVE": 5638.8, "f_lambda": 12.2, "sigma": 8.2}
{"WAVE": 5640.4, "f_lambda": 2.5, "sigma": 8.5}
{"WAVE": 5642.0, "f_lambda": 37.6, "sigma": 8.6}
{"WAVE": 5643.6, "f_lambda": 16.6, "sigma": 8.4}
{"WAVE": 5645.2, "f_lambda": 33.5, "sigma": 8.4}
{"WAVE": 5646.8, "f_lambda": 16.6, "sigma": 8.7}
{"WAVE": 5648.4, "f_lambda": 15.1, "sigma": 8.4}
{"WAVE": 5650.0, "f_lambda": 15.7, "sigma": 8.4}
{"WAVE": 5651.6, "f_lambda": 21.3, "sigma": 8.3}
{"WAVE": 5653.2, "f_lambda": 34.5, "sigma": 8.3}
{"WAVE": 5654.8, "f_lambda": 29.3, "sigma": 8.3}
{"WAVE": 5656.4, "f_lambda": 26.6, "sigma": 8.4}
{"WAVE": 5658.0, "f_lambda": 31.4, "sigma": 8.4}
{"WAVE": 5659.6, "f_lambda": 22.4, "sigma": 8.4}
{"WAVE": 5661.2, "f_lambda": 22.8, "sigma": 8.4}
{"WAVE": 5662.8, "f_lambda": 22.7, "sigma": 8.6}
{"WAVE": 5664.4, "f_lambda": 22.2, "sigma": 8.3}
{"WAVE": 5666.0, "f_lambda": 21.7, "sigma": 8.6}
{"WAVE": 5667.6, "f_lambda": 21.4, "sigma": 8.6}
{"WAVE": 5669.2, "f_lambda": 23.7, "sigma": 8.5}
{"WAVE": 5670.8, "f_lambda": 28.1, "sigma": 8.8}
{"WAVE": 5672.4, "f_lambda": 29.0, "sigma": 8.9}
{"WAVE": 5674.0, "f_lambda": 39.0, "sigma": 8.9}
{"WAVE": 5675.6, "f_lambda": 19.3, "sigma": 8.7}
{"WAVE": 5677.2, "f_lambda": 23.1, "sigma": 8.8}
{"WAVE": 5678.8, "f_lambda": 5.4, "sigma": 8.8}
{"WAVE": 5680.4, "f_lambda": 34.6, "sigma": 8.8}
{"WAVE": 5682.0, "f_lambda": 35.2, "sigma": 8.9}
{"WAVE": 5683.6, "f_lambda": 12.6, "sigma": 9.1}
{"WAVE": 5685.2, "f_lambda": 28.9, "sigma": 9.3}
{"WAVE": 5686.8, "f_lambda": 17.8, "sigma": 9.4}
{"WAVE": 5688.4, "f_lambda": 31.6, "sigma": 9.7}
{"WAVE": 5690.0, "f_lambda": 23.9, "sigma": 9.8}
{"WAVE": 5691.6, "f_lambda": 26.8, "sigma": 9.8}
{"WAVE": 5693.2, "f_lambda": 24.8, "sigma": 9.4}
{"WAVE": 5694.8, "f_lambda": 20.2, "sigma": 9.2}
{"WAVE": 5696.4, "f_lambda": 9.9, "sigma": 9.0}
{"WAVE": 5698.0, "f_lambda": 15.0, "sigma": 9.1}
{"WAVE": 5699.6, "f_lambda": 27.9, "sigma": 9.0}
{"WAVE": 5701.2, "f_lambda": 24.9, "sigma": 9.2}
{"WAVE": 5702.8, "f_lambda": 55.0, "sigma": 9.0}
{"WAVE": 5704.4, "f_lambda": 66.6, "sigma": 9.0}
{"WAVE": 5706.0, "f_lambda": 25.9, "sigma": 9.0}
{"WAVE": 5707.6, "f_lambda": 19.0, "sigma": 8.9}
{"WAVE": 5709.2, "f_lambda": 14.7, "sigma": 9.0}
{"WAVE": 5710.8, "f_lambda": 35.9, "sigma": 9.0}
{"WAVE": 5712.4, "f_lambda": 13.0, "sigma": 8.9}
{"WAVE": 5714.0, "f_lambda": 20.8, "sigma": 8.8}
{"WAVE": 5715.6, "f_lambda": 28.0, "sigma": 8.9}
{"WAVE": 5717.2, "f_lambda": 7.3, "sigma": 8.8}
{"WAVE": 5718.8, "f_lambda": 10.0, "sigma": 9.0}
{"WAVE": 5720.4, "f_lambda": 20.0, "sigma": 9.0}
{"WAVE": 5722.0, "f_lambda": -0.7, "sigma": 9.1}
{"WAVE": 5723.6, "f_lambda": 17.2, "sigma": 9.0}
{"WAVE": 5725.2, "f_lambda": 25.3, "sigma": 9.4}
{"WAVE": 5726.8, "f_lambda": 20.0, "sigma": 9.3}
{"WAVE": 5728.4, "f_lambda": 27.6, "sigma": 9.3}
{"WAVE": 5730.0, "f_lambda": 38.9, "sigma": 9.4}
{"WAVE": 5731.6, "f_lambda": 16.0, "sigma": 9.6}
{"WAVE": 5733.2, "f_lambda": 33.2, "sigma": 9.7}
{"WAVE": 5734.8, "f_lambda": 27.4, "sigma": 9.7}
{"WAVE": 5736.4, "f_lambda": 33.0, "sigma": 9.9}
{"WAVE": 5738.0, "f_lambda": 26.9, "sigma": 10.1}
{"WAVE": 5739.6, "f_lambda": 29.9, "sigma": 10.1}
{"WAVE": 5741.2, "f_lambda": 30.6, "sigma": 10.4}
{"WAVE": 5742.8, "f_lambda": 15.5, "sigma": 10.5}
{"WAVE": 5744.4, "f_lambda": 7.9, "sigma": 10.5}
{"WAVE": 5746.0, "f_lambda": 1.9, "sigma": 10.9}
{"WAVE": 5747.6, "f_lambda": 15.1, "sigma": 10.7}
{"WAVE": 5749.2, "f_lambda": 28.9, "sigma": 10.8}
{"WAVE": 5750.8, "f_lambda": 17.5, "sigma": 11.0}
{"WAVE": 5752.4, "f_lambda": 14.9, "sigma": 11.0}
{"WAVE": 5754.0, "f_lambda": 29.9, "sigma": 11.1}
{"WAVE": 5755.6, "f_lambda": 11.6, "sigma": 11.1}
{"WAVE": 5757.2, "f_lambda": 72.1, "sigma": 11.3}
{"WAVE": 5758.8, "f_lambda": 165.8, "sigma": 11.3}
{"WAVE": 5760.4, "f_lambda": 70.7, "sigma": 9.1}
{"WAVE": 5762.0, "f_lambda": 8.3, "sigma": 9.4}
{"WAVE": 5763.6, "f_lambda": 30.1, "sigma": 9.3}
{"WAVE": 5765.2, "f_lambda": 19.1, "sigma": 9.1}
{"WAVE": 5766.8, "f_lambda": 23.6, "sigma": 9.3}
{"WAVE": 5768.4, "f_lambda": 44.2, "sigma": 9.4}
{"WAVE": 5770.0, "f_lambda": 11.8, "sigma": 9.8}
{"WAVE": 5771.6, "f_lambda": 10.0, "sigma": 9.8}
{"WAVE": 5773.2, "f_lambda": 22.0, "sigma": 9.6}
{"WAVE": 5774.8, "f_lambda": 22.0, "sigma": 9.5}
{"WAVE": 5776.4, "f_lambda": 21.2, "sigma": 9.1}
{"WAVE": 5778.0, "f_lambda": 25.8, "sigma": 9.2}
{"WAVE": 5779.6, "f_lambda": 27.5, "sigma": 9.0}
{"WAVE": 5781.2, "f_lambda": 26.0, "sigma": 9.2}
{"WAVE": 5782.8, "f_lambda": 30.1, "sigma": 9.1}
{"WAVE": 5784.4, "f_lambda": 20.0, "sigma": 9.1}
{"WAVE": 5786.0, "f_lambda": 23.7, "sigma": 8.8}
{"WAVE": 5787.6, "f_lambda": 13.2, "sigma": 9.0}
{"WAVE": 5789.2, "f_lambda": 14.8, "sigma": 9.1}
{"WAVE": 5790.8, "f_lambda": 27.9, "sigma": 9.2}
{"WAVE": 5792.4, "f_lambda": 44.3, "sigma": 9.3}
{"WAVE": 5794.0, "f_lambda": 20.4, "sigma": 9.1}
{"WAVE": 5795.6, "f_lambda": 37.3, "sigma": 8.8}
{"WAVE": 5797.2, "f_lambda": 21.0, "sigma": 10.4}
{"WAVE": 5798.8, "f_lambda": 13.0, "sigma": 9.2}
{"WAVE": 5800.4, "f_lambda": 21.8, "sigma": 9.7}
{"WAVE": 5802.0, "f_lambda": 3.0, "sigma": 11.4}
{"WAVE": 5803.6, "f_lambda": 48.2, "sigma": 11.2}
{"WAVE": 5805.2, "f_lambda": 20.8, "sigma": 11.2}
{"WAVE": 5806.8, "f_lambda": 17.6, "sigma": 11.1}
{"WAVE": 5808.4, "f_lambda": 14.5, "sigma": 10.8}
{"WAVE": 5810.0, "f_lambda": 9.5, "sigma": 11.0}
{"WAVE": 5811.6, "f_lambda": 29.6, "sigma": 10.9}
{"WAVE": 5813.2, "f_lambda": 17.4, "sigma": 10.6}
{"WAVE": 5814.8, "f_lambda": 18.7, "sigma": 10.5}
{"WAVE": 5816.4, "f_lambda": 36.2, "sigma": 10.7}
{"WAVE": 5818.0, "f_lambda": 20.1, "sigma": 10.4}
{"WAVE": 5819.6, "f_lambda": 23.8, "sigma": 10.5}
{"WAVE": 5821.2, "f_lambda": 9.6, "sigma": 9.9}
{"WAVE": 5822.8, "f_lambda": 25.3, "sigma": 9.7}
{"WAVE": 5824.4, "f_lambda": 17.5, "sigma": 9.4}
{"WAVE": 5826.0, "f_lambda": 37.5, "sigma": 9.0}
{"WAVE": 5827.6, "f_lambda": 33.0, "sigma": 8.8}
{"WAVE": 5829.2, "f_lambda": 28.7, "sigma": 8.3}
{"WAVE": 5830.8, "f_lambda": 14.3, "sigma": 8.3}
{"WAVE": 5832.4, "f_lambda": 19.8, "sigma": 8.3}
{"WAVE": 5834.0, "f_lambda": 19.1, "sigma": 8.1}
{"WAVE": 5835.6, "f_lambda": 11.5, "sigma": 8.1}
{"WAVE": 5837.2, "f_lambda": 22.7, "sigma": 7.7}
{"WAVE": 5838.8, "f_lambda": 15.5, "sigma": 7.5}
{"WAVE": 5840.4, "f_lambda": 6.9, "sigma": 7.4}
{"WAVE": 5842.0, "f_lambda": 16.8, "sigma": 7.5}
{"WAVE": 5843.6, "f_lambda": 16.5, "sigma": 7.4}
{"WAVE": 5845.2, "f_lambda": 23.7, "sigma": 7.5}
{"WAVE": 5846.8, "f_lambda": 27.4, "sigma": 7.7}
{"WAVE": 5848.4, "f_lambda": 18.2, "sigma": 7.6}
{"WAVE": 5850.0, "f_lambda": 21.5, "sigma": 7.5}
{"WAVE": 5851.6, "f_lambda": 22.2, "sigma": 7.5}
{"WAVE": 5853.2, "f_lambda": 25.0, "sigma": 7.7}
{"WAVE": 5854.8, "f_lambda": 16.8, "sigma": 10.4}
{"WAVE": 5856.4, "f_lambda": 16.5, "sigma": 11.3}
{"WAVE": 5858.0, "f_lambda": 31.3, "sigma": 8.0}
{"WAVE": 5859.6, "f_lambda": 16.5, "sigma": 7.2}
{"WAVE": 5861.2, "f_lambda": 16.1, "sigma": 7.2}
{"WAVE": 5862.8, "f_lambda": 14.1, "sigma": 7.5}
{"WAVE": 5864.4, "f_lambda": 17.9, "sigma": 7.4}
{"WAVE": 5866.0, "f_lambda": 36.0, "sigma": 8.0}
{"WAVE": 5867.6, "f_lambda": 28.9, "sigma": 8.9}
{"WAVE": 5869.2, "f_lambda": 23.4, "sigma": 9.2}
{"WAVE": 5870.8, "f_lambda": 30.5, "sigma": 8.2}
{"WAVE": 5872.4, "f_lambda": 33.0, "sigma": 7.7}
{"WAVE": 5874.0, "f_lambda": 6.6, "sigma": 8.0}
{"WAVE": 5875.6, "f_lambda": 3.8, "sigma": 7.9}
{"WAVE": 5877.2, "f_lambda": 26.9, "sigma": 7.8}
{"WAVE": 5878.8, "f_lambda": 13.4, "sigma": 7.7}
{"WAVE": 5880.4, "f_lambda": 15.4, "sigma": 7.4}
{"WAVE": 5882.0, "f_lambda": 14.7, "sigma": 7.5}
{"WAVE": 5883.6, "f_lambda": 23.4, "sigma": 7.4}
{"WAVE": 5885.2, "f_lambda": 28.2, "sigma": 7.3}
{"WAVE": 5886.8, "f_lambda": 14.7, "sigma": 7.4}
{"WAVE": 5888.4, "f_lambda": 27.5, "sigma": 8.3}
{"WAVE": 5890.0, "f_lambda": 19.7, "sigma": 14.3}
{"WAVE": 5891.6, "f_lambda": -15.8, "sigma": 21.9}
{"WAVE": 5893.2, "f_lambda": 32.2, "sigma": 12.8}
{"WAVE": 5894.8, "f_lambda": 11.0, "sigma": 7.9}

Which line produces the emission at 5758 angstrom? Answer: [O III] 5007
